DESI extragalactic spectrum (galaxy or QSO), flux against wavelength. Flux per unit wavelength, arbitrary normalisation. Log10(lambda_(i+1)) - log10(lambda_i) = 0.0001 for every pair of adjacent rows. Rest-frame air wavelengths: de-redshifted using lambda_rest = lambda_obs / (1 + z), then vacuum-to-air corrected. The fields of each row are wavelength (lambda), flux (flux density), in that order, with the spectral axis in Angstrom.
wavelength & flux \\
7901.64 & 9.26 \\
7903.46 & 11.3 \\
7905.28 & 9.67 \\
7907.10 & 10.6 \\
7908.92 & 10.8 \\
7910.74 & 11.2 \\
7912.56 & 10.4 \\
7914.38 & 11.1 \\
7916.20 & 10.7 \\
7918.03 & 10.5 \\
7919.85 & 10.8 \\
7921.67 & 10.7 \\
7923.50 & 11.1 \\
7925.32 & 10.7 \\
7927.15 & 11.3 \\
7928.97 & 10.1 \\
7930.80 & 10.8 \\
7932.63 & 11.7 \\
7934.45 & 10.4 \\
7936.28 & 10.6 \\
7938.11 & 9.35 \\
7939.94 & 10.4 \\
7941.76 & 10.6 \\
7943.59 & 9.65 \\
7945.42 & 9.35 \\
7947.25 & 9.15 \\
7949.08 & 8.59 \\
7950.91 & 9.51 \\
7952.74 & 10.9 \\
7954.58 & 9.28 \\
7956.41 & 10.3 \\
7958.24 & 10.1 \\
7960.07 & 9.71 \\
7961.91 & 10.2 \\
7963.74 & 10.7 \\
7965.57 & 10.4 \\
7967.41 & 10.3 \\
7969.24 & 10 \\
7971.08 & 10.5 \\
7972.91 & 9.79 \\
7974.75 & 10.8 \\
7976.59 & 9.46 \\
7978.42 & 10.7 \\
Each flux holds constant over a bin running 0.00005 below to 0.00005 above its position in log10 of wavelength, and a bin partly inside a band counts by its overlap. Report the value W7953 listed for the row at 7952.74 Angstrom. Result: 10.9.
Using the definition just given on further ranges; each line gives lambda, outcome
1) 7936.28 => 10.6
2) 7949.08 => 8.59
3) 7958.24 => 10.1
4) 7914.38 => 11.1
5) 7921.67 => 10.7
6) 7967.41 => 10.3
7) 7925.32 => 10.7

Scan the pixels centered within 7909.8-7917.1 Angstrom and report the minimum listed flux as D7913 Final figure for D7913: 10.4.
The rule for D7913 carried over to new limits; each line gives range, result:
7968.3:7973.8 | 9.79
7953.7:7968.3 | 9.28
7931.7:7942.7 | 9.35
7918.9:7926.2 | 10.7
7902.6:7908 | 9.67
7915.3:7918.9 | 10.5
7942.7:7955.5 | 8.59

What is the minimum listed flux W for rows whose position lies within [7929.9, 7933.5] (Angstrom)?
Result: 10.8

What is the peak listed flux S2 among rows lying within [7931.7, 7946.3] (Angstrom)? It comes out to 11.7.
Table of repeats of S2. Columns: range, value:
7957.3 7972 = 10.7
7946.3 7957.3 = 10.9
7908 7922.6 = 11.2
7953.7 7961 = 10.3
